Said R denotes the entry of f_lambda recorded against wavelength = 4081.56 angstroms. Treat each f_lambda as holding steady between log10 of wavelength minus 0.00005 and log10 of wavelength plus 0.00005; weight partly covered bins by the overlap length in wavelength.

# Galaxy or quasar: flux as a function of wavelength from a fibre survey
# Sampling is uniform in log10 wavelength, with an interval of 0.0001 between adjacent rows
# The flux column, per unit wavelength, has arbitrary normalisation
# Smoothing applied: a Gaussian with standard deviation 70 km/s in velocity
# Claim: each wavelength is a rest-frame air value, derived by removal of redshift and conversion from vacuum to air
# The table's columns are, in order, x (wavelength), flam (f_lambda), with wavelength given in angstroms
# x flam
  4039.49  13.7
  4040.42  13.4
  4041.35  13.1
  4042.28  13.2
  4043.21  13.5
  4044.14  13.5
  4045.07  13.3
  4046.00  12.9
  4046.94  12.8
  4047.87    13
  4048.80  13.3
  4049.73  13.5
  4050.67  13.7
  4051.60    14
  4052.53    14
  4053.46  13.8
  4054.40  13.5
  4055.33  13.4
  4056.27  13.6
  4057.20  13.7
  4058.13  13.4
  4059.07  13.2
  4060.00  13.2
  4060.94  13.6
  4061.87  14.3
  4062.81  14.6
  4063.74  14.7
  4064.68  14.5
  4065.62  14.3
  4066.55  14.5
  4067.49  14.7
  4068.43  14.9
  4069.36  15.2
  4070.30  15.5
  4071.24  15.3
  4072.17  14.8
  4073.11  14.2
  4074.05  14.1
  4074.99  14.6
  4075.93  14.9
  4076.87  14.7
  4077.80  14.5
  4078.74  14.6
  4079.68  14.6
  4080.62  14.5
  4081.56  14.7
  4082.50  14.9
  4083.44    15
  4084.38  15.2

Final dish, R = 14.7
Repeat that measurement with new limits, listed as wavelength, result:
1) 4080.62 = 14.5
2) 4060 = 13.2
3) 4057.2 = 13.7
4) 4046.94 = 12.8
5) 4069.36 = 15.2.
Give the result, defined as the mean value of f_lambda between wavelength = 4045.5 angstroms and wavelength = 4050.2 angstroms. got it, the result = 13.1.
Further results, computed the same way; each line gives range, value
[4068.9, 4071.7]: 15.3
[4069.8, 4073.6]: 14.9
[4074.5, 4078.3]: 14.7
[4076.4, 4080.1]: 14.6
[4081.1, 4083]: 14.8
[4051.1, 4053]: 14.1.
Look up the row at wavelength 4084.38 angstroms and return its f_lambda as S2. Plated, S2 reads 15.2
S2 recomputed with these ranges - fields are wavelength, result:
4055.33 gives 13.4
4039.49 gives 13.7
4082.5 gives 14.9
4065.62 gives 14.3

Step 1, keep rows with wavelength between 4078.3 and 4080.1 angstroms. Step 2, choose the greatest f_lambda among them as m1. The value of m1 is 14.6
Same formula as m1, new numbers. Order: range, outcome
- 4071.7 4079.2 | 14.9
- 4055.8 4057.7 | 13.7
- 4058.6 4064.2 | 14.7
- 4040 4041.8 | 13.4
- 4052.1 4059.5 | 14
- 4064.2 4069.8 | 15.2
